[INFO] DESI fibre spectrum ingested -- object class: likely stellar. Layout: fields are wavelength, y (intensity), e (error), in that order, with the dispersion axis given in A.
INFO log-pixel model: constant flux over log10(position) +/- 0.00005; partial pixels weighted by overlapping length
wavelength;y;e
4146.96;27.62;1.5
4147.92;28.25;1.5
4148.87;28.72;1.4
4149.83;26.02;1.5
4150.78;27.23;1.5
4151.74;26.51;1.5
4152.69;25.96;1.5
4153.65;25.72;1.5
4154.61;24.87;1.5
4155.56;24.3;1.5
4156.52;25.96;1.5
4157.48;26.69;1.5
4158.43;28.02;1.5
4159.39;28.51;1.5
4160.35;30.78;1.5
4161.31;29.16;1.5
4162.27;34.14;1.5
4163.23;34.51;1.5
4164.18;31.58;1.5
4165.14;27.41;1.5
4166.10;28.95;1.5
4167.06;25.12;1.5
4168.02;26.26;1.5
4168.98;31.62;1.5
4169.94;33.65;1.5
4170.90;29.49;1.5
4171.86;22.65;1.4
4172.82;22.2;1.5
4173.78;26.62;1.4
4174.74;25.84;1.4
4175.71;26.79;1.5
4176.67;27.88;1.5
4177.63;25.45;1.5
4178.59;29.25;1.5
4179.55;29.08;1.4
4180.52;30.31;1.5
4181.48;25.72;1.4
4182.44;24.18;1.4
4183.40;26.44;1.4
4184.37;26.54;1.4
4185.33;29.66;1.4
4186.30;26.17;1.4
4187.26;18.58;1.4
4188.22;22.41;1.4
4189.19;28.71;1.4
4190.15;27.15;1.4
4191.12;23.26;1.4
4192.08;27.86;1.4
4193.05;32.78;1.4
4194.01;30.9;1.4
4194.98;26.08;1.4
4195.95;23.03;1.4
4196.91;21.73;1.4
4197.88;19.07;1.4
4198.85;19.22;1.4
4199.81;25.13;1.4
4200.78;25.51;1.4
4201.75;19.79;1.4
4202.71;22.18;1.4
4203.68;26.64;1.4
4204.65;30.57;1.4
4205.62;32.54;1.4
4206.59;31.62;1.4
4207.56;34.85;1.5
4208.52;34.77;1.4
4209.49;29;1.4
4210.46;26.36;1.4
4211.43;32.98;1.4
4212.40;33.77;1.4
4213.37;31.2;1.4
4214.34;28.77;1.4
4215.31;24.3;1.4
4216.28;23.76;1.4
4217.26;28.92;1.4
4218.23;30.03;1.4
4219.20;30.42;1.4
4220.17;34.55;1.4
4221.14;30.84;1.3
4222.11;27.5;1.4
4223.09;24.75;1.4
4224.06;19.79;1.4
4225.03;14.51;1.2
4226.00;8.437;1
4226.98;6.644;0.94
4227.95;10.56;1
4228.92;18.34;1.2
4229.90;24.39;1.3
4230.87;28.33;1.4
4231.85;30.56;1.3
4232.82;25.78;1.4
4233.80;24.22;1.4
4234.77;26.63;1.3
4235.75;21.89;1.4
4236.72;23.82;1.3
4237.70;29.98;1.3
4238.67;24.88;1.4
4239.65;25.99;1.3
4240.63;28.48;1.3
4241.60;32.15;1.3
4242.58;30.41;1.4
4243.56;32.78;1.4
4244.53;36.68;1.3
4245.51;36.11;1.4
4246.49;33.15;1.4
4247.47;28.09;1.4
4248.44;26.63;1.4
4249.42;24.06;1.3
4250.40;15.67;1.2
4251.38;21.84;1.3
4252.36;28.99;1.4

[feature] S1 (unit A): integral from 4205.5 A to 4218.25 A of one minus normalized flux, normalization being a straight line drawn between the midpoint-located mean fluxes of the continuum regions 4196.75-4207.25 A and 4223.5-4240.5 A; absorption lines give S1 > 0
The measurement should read -3.25 A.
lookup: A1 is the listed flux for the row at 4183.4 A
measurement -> 26.44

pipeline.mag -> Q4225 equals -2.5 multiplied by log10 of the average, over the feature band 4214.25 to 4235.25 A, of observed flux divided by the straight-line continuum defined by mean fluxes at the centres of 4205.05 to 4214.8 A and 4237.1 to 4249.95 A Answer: 0.29 mag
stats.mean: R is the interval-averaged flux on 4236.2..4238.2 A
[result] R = 26.9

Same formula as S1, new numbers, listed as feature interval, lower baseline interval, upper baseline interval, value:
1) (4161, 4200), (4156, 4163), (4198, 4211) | 2.0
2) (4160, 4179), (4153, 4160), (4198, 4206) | -1.8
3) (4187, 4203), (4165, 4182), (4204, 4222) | 2.5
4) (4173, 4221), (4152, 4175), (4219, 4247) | -1.0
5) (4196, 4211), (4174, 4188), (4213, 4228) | -1.0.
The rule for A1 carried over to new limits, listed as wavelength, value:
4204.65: 30.57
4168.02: 26.26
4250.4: 15.67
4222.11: 27.5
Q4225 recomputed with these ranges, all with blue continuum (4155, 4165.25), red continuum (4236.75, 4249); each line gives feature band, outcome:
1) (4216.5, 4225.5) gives 0.122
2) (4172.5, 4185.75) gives 0.098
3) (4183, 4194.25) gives 0.114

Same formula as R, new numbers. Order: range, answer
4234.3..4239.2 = 25.4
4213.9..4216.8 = 25.5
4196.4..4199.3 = 20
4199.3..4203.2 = 23.2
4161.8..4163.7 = 34.3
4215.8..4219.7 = 28.3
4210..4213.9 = 31.1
